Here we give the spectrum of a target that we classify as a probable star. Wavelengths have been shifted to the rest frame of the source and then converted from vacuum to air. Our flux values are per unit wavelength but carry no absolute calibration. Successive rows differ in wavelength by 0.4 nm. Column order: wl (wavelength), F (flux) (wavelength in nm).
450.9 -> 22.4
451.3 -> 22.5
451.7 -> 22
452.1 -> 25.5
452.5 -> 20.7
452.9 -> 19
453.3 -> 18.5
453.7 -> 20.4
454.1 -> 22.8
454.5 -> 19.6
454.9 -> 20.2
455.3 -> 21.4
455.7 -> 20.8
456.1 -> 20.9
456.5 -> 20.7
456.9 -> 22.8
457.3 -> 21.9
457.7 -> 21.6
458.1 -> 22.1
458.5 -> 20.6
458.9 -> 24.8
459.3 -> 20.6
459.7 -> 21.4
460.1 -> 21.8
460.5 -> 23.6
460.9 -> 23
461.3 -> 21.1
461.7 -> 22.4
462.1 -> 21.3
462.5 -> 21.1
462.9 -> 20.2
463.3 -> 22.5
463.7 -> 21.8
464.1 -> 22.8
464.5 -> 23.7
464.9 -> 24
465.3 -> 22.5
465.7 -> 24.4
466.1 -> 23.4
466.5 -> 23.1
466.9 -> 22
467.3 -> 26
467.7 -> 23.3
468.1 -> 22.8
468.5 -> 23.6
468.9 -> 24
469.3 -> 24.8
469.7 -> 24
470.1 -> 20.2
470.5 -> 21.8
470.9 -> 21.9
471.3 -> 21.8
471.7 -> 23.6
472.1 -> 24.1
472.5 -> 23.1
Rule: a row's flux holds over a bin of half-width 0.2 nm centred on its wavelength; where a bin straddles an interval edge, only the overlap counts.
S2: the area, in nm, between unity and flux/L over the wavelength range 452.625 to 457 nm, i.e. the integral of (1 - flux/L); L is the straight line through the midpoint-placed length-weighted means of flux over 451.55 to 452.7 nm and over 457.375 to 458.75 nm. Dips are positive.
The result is 0.32 nm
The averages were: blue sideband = 22.8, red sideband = 21.6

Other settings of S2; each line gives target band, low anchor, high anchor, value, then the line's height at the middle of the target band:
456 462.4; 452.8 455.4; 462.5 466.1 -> -0.13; 21.5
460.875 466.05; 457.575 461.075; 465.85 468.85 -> 0.11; 22.9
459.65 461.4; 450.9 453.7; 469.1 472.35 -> -0.02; 22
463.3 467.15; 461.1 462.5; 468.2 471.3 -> -0.17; 22.1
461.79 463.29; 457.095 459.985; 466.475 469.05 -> 0.09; 22.6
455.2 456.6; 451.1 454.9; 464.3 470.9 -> 0.04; 21.6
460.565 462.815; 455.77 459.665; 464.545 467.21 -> 0.07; 22.5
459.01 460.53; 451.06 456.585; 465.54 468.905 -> 0.03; 22.2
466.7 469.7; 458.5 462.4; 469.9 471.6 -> -0.29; 21.7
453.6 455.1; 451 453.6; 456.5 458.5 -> 0.05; 21.5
